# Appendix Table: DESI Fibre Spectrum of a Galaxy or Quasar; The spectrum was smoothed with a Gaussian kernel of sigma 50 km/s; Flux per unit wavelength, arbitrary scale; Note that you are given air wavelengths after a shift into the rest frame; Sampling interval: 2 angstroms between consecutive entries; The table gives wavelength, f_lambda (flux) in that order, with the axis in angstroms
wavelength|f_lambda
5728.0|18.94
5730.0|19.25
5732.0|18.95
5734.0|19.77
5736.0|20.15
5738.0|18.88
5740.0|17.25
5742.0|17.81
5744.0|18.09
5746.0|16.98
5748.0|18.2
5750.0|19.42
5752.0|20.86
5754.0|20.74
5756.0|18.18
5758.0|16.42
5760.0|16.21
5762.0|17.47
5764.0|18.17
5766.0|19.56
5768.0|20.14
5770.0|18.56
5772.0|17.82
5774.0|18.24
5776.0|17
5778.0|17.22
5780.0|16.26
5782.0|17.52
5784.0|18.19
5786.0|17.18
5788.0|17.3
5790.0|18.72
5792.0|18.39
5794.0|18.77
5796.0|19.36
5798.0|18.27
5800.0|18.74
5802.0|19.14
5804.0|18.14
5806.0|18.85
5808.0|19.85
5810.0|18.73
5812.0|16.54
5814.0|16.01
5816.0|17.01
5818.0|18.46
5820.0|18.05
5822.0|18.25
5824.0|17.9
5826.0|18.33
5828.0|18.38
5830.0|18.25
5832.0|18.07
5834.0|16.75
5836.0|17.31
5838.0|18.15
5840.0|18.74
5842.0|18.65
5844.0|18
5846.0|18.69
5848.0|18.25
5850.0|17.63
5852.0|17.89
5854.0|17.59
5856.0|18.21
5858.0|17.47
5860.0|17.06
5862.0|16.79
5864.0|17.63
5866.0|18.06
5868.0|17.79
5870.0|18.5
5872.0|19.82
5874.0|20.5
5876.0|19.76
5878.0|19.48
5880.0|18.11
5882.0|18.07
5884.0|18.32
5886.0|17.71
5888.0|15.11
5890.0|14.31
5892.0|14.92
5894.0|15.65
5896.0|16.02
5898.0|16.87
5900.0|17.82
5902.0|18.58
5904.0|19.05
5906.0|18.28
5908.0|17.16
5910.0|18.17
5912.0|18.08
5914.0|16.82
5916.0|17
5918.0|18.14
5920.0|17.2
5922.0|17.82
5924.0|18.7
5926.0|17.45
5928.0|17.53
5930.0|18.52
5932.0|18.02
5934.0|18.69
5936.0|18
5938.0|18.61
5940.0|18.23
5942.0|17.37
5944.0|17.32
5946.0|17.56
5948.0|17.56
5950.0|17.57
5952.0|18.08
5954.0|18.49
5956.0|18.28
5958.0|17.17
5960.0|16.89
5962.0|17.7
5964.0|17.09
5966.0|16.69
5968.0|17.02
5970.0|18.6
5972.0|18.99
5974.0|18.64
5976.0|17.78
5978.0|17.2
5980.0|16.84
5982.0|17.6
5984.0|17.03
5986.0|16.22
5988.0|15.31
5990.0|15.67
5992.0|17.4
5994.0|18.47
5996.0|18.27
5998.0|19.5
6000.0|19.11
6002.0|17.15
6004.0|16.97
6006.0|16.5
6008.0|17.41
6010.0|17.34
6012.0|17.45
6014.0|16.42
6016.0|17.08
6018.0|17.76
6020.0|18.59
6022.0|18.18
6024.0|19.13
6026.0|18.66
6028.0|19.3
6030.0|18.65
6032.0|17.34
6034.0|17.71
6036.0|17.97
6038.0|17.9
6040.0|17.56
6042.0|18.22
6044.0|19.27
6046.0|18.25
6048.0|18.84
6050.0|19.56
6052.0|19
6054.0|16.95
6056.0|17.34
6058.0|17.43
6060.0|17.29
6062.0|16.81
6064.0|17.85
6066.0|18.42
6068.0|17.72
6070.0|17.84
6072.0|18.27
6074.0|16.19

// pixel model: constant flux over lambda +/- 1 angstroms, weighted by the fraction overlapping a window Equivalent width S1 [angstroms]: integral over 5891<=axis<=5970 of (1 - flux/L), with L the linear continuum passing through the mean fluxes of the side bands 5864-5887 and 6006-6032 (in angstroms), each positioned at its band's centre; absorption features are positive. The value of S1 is 3.4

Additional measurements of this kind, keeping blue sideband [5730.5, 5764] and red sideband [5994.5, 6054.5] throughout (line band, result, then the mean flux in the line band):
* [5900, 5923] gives 0.50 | 17.8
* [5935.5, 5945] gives 0.15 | 17.9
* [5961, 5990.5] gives 1.46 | 17.3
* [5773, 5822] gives 1.04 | 18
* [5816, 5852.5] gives 0.54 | 18.1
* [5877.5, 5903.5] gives 1.82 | 17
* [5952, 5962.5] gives 0.25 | 17.7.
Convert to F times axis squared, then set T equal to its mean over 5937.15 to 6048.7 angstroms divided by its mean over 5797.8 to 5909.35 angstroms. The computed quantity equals 1.04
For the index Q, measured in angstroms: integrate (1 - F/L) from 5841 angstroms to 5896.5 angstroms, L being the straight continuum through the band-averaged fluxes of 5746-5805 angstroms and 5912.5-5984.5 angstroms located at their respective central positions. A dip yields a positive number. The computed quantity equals 0.8 angstroms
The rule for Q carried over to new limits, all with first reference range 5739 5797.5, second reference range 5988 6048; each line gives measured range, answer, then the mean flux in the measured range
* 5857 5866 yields 0.4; 17.3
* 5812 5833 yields 0.3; 17.8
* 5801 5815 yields -0.1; 18.2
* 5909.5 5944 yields 0.2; 17.9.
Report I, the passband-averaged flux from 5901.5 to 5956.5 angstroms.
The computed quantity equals 17.9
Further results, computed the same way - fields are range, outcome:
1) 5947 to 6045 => 17.7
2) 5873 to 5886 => 18.9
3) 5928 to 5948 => 18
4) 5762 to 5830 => 18.1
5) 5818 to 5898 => 17.8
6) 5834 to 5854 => 18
